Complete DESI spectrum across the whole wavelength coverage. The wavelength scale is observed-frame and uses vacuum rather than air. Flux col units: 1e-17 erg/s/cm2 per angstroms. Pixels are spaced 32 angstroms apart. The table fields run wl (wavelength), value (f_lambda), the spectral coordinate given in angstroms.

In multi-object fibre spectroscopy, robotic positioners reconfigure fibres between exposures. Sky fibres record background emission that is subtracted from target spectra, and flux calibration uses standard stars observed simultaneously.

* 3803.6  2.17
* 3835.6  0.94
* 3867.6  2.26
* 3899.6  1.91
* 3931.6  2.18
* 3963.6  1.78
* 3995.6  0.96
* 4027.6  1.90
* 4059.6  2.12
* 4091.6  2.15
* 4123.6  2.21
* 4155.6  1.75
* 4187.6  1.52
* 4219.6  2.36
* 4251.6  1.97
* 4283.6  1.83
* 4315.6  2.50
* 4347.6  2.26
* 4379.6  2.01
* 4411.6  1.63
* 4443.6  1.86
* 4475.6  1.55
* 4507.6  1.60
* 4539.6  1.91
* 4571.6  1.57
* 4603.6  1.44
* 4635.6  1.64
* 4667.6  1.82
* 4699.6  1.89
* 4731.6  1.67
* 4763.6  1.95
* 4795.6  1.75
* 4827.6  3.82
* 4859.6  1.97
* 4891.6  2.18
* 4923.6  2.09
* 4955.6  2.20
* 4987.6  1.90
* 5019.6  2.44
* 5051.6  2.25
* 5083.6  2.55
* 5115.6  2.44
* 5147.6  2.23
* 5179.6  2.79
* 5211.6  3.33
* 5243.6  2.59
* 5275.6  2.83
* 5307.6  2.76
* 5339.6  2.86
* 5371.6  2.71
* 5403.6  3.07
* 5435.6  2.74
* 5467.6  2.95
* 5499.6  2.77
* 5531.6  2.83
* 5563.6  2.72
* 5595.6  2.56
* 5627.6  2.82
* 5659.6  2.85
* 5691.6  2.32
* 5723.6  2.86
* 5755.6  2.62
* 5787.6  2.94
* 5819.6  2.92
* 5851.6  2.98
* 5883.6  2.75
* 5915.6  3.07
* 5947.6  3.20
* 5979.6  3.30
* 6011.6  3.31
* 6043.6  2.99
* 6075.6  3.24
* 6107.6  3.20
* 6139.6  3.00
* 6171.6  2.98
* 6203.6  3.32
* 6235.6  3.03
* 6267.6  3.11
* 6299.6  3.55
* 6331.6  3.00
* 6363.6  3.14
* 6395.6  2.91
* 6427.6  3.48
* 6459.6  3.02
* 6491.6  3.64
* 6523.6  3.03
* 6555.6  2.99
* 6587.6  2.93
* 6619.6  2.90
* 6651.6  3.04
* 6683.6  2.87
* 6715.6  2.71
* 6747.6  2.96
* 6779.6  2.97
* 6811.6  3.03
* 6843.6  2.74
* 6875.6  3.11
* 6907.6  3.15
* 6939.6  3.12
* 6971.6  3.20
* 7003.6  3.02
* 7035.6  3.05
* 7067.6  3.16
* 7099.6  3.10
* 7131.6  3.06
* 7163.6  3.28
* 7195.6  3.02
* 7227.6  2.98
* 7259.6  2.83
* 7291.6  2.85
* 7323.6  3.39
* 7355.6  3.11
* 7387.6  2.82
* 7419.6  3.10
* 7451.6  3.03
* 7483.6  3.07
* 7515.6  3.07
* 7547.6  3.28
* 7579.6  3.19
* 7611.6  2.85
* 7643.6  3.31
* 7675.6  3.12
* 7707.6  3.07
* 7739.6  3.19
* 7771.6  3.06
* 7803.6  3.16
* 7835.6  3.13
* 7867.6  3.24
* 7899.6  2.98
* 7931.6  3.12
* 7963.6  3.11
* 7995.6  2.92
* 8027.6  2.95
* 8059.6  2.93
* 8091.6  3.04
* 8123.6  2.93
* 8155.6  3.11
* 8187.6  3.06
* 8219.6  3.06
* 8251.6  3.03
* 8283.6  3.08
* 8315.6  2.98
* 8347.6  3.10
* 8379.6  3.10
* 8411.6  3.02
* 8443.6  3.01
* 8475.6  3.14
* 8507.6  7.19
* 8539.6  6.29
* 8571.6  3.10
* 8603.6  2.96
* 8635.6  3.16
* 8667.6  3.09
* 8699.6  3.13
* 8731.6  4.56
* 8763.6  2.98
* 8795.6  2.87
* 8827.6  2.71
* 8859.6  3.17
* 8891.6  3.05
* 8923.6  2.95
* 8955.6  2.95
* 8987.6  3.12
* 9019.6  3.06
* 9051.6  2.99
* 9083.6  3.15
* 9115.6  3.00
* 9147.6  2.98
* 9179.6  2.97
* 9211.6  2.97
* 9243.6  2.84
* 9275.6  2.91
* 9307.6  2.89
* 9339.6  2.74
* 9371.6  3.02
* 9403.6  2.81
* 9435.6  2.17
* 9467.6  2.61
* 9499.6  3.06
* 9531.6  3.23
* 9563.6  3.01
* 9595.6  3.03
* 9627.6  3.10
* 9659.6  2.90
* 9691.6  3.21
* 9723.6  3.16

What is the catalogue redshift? 0.30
